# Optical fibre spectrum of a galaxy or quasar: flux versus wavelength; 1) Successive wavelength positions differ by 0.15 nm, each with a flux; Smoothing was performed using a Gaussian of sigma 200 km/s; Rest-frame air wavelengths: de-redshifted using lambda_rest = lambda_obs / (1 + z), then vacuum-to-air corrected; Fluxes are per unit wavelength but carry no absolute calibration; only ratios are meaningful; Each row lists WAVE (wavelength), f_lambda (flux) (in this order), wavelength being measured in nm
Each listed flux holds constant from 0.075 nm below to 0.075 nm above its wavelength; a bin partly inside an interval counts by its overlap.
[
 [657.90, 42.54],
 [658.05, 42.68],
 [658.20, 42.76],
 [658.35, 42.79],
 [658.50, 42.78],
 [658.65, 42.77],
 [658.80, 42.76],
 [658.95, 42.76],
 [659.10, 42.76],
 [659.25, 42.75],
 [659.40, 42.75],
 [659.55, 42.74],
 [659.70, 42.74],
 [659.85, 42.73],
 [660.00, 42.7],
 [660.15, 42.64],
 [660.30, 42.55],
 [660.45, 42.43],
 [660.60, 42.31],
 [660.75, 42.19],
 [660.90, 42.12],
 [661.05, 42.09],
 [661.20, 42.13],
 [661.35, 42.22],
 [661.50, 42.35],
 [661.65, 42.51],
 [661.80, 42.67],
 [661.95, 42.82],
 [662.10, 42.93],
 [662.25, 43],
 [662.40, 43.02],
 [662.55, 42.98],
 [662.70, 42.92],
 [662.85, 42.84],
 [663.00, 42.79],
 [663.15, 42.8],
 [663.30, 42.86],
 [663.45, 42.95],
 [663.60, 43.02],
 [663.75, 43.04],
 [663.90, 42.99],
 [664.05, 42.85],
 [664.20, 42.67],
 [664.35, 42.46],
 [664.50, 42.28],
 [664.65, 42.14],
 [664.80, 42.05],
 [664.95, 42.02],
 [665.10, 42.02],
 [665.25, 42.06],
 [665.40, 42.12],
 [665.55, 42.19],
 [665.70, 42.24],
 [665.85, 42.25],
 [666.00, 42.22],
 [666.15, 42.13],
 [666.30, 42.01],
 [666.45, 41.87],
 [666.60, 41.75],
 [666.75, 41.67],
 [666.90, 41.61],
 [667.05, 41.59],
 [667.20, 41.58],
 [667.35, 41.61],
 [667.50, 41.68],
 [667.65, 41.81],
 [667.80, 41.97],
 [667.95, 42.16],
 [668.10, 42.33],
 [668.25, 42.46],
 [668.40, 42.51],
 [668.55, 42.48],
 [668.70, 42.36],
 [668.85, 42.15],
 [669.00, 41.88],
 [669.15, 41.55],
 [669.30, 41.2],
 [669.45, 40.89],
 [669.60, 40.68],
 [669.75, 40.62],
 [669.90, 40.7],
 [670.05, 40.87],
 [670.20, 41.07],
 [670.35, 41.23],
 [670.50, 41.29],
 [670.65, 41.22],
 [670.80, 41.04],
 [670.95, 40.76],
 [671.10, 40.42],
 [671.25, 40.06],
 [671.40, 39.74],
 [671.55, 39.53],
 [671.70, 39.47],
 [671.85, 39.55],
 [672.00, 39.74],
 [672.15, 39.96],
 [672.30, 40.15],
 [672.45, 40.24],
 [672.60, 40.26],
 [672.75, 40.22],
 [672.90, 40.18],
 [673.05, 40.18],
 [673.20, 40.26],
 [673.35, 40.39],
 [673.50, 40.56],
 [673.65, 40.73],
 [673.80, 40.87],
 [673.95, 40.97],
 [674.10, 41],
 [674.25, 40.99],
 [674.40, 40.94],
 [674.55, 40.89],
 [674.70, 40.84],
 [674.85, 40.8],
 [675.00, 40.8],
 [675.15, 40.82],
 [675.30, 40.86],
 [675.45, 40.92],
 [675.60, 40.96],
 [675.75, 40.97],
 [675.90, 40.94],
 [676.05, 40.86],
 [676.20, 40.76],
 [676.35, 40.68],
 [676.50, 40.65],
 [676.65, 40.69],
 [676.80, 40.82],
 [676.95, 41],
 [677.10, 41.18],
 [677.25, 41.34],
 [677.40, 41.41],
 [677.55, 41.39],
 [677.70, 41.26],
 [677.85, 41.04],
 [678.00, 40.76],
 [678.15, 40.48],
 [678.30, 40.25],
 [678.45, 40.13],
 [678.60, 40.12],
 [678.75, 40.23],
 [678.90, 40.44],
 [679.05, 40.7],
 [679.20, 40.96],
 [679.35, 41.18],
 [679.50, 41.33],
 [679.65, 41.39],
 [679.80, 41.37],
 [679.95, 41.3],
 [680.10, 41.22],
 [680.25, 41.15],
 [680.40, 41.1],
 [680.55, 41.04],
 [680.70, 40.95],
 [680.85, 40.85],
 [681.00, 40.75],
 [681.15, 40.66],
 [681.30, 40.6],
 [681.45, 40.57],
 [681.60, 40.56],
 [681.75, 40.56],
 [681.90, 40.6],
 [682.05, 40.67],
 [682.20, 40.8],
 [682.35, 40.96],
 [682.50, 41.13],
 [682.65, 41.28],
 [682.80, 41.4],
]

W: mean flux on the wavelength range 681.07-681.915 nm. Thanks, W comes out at 40.6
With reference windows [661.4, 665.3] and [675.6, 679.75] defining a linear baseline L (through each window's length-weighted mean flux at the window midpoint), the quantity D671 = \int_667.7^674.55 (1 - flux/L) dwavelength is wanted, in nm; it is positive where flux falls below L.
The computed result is 0.13 nm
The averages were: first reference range 42.7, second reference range 40.9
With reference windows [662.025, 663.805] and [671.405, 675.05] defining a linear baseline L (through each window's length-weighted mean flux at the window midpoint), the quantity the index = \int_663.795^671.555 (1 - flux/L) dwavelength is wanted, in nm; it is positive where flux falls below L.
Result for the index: 0.01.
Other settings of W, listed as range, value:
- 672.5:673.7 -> 40.3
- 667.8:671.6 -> 41.3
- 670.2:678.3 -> 40.7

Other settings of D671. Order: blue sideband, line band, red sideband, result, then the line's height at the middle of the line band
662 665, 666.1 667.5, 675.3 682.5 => 0.02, 42.3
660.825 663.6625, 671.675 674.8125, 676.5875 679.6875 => 0.08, 41.4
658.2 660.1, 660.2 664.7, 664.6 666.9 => -0.03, 42.4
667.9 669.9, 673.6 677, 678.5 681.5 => 0.03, 41.3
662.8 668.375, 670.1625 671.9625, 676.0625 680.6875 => 0.05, 41.7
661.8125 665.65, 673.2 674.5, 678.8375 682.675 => 0.03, 41.6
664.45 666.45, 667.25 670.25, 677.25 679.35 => 0.01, 41.8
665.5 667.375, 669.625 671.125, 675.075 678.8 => 0.02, 41.5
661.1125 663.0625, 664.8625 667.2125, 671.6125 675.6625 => 0.00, 41.9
